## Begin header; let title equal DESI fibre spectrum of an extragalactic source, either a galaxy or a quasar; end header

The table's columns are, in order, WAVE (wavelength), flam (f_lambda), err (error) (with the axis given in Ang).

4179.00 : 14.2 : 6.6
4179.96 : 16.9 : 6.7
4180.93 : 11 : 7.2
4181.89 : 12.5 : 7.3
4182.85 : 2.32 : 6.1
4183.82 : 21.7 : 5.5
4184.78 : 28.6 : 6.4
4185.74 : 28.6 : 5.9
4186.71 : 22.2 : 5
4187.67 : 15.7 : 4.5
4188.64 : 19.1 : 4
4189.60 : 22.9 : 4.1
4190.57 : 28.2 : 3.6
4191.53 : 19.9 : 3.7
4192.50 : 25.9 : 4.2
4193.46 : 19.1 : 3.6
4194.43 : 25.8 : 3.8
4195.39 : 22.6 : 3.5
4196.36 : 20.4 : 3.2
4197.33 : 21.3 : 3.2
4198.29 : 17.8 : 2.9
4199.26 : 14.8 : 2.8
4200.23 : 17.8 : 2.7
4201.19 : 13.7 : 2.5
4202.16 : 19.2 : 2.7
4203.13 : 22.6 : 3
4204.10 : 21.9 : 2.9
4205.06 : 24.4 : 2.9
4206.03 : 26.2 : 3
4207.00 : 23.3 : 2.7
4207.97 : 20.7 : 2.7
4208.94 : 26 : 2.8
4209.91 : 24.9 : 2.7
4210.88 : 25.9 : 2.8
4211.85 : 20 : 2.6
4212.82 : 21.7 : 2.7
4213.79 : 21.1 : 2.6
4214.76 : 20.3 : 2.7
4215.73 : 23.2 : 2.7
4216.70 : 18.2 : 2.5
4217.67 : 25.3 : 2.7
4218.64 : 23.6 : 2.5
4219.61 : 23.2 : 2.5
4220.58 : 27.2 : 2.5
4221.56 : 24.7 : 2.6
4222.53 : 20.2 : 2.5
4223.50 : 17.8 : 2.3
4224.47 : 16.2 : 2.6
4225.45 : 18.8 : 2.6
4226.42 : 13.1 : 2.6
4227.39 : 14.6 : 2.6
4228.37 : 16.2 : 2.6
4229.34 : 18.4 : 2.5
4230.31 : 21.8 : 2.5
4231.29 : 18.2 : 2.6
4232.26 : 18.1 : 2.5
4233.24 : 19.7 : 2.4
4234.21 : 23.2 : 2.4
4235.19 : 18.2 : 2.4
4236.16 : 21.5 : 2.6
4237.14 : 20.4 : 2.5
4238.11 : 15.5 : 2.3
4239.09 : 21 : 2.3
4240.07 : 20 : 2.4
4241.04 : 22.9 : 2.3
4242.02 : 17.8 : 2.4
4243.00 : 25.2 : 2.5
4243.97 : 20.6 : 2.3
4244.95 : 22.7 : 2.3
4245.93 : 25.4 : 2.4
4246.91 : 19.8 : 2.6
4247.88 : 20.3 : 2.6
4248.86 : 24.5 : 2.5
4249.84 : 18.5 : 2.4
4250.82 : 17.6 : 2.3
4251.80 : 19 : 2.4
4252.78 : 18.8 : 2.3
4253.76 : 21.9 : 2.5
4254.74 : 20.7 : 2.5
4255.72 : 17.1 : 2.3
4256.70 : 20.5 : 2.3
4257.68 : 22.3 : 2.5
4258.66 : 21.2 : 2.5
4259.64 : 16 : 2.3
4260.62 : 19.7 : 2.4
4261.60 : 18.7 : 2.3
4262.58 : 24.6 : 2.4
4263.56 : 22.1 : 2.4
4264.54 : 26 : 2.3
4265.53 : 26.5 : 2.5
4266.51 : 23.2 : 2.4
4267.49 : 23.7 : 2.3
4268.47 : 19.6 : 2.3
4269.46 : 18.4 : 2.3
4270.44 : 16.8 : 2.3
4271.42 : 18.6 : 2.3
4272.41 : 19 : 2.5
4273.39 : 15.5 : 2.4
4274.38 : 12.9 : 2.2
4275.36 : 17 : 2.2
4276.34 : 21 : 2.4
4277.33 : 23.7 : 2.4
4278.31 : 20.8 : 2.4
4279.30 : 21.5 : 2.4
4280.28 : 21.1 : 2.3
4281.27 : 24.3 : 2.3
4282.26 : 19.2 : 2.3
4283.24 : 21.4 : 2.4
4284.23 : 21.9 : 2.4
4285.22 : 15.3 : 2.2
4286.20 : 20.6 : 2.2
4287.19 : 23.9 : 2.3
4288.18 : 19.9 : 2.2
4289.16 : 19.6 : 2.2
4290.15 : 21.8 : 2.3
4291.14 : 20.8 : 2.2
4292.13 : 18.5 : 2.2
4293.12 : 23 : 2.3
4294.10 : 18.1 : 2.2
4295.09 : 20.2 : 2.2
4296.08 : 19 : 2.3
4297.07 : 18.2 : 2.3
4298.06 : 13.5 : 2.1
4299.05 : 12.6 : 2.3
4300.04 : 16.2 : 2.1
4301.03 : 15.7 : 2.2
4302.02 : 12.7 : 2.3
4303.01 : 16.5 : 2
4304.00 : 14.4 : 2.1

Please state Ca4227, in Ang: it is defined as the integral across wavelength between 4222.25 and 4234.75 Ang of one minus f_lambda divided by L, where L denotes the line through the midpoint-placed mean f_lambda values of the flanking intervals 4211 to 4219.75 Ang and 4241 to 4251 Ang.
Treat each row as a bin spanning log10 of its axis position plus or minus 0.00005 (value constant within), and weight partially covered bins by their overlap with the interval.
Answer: 2.1 Ang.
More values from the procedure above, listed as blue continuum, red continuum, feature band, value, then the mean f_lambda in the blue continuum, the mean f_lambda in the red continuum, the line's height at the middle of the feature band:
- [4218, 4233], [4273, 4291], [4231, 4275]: -1.10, 19.5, 20.1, 19.8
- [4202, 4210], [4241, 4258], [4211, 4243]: 2.75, 23.3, 20.8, 22.1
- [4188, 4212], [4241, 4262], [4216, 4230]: 0.86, 21.8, 20.5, 21.2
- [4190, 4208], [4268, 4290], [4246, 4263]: 0.01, 21.4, 19.7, 20.2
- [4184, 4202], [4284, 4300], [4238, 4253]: -0.48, 21.3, 19.1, 20.1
